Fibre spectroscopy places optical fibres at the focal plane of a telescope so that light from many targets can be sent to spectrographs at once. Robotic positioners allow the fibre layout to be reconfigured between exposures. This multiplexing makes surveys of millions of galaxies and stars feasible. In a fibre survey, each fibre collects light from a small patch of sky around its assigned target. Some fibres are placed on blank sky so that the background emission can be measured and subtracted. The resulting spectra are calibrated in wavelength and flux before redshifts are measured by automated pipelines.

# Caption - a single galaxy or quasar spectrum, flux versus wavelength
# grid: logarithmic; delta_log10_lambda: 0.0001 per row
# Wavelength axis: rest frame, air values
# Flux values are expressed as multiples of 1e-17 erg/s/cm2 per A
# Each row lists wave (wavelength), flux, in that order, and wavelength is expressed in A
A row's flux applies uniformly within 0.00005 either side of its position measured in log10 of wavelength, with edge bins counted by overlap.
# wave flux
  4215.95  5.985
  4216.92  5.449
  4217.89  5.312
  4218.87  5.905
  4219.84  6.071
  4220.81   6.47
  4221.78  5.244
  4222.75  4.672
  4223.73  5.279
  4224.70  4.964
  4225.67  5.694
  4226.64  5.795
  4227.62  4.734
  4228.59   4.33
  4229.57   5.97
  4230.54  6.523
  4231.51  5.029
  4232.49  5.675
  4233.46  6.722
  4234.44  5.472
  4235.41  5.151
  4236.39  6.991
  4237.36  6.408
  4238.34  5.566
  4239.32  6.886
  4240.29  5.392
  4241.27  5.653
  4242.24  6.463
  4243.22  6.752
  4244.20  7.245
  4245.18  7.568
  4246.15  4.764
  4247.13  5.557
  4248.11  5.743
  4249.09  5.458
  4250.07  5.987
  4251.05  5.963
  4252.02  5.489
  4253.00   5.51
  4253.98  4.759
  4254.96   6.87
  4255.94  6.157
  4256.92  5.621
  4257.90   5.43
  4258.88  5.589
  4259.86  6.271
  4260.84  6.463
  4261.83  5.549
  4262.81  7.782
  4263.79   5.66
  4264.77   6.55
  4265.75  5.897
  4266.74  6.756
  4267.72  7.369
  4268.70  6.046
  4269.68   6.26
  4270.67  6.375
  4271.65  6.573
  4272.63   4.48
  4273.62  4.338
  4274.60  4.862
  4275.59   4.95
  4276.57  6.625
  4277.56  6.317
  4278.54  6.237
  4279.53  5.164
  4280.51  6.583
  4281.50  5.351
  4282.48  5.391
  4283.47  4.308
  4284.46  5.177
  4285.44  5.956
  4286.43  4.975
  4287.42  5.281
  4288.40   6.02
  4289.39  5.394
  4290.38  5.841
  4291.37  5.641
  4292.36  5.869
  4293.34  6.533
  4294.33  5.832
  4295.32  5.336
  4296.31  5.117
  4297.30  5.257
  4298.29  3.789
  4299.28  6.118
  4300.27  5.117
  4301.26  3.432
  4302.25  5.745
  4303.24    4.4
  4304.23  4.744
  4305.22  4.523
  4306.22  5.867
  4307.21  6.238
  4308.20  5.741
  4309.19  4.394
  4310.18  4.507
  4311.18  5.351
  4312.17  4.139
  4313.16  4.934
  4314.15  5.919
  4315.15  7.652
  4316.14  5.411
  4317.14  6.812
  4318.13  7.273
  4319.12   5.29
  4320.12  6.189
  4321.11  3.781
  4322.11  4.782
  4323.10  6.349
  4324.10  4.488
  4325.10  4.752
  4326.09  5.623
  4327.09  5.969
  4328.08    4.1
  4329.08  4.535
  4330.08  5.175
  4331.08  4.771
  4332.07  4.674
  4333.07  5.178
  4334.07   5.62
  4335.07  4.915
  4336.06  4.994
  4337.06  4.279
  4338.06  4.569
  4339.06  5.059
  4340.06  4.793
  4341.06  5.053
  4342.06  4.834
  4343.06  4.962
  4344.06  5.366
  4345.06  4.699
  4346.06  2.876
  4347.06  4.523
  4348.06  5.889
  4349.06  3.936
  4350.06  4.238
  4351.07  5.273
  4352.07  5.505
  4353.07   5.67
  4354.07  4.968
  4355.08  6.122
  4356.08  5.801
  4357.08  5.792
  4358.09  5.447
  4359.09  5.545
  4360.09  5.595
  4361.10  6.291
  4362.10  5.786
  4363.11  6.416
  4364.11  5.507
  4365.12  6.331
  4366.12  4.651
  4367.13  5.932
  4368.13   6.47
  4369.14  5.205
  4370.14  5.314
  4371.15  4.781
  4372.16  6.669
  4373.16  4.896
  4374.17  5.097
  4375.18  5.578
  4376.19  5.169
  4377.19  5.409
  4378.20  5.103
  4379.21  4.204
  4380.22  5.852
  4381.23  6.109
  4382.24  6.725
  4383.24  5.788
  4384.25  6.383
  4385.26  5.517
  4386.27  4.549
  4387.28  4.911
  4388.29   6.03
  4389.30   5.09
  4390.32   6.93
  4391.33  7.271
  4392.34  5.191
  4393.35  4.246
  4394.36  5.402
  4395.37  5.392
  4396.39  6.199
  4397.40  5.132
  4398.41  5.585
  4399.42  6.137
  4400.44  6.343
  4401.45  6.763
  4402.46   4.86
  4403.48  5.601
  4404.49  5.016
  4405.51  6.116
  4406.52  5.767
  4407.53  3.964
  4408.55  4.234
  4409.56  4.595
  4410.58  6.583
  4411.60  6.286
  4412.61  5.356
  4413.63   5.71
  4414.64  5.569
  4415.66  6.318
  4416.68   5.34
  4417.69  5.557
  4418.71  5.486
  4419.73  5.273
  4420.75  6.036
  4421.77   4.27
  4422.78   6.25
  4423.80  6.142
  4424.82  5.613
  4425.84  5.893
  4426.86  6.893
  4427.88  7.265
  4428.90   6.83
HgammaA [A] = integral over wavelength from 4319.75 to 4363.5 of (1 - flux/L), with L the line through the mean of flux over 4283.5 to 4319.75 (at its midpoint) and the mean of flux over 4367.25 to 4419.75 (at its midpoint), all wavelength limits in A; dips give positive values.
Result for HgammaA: 3.0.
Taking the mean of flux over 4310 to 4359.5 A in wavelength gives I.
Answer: 5.17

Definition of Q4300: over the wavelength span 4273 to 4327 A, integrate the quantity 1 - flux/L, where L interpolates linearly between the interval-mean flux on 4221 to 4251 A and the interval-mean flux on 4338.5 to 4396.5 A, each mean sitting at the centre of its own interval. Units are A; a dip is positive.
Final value 2.0 A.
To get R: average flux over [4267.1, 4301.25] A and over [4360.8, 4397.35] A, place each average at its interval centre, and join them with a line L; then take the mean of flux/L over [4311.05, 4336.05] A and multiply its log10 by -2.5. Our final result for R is 0.05 mag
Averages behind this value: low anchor 5.58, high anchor 5.61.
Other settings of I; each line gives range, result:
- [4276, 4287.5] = 5.62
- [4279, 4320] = 5.43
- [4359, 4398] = 5.61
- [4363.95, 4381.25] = 5.44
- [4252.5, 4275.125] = 5.96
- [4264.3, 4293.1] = 5.75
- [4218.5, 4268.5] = 5.92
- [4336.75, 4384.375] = 5.34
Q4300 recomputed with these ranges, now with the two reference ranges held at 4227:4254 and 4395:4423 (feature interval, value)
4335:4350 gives 2.60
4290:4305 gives 1.38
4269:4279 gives 0.17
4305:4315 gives 0.82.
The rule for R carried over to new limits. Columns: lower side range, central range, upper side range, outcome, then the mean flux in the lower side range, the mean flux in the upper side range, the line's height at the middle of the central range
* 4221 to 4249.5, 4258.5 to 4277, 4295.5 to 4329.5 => -0.09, 5.79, 5.25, 5.56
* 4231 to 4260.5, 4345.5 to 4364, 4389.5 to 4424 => 0.08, 5.94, 5.61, 5.71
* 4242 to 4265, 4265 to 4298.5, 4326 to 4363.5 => 0.02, 6.04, 5.12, 5.75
